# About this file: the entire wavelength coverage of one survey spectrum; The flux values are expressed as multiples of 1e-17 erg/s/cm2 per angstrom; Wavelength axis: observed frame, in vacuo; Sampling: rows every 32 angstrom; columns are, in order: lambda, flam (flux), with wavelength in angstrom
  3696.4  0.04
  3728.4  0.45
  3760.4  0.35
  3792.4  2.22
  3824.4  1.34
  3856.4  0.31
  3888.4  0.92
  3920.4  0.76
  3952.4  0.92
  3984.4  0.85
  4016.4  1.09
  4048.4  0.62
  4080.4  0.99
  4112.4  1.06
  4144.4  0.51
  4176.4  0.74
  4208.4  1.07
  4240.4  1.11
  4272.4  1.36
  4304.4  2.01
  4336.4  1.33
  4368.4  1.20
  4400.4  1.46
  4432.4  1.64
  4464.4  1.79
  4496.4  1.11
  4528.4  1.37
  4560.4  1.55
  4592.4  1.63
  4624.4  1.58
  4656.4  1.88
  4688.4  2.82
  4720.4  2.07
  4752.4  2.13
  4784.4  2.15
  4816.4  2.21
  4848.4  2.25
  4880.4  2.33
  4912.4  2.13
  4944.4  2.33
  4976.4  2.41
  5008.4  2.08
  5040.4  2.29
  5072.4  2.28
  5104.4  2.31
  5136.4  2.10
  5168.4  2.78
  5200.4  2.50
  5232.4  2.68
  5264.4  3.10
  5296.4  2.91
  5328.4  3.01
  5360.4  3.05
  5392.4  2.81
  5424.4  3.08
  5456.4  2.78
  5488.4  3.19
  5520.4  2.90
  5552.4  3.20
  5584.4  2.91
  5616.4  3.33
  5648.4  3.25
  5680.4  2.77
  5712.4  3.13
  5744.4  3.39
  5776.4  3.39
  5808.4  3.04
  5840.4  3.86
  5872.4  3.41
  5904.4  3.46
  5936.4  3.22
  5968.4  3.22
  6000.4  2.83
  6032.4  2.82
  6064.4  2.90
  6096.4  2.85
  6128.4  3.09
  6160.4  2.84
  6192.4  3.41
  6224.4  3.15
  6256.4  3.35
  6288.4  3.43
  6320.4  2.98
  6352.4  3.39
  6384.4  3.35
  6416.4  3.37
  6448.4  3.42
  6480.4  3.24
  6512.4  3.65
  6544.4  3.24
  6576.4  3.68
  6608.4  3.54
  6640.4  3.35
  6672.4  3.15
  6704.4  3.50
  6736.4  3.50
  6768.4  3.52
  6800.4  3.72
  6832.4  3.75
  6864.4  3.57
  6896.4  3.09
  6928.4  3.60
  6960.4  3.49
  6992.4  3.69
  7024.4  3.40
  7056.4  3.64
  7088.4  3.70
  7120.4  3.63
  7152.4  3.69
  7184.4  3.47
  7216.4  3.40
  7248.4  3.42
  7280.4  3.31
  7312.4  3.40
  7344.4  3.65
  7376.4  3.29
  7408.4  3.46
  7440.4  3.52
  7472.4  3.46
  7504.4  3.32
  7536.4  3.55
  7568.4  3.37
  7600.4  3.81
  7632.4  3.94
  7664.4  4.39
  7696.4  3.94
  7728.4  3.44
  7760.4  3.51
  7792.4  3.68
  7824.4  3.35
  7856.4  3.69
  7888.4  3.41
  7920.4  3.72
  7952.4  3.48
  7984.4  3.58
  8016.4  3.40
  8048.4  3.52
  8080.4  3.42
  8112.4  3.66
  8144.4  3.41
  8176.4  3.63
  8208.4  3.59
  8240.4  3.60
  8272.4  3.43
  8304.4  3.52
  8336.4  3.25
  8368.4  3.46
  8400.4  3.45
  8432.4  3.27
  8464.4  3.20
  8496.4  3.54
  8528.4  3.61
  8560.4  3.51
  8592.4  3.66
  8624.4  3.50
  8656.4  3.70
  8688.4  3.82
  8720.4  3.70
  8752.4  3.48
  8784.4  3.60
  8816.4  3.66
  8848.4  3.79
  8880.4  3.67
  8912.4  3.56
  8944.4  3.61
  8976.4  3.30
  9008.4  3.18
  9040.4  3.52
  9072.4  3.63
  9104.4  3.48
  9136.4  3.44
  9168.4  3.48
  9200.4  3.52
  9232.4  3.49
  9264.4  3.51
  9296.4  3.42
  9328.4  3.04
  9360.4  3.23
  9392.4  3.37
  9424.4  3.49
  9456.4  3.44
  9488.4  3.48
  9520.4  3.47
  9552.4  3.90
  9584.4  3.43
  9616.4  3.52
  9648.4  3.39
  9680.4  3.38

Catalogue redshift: 0.169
